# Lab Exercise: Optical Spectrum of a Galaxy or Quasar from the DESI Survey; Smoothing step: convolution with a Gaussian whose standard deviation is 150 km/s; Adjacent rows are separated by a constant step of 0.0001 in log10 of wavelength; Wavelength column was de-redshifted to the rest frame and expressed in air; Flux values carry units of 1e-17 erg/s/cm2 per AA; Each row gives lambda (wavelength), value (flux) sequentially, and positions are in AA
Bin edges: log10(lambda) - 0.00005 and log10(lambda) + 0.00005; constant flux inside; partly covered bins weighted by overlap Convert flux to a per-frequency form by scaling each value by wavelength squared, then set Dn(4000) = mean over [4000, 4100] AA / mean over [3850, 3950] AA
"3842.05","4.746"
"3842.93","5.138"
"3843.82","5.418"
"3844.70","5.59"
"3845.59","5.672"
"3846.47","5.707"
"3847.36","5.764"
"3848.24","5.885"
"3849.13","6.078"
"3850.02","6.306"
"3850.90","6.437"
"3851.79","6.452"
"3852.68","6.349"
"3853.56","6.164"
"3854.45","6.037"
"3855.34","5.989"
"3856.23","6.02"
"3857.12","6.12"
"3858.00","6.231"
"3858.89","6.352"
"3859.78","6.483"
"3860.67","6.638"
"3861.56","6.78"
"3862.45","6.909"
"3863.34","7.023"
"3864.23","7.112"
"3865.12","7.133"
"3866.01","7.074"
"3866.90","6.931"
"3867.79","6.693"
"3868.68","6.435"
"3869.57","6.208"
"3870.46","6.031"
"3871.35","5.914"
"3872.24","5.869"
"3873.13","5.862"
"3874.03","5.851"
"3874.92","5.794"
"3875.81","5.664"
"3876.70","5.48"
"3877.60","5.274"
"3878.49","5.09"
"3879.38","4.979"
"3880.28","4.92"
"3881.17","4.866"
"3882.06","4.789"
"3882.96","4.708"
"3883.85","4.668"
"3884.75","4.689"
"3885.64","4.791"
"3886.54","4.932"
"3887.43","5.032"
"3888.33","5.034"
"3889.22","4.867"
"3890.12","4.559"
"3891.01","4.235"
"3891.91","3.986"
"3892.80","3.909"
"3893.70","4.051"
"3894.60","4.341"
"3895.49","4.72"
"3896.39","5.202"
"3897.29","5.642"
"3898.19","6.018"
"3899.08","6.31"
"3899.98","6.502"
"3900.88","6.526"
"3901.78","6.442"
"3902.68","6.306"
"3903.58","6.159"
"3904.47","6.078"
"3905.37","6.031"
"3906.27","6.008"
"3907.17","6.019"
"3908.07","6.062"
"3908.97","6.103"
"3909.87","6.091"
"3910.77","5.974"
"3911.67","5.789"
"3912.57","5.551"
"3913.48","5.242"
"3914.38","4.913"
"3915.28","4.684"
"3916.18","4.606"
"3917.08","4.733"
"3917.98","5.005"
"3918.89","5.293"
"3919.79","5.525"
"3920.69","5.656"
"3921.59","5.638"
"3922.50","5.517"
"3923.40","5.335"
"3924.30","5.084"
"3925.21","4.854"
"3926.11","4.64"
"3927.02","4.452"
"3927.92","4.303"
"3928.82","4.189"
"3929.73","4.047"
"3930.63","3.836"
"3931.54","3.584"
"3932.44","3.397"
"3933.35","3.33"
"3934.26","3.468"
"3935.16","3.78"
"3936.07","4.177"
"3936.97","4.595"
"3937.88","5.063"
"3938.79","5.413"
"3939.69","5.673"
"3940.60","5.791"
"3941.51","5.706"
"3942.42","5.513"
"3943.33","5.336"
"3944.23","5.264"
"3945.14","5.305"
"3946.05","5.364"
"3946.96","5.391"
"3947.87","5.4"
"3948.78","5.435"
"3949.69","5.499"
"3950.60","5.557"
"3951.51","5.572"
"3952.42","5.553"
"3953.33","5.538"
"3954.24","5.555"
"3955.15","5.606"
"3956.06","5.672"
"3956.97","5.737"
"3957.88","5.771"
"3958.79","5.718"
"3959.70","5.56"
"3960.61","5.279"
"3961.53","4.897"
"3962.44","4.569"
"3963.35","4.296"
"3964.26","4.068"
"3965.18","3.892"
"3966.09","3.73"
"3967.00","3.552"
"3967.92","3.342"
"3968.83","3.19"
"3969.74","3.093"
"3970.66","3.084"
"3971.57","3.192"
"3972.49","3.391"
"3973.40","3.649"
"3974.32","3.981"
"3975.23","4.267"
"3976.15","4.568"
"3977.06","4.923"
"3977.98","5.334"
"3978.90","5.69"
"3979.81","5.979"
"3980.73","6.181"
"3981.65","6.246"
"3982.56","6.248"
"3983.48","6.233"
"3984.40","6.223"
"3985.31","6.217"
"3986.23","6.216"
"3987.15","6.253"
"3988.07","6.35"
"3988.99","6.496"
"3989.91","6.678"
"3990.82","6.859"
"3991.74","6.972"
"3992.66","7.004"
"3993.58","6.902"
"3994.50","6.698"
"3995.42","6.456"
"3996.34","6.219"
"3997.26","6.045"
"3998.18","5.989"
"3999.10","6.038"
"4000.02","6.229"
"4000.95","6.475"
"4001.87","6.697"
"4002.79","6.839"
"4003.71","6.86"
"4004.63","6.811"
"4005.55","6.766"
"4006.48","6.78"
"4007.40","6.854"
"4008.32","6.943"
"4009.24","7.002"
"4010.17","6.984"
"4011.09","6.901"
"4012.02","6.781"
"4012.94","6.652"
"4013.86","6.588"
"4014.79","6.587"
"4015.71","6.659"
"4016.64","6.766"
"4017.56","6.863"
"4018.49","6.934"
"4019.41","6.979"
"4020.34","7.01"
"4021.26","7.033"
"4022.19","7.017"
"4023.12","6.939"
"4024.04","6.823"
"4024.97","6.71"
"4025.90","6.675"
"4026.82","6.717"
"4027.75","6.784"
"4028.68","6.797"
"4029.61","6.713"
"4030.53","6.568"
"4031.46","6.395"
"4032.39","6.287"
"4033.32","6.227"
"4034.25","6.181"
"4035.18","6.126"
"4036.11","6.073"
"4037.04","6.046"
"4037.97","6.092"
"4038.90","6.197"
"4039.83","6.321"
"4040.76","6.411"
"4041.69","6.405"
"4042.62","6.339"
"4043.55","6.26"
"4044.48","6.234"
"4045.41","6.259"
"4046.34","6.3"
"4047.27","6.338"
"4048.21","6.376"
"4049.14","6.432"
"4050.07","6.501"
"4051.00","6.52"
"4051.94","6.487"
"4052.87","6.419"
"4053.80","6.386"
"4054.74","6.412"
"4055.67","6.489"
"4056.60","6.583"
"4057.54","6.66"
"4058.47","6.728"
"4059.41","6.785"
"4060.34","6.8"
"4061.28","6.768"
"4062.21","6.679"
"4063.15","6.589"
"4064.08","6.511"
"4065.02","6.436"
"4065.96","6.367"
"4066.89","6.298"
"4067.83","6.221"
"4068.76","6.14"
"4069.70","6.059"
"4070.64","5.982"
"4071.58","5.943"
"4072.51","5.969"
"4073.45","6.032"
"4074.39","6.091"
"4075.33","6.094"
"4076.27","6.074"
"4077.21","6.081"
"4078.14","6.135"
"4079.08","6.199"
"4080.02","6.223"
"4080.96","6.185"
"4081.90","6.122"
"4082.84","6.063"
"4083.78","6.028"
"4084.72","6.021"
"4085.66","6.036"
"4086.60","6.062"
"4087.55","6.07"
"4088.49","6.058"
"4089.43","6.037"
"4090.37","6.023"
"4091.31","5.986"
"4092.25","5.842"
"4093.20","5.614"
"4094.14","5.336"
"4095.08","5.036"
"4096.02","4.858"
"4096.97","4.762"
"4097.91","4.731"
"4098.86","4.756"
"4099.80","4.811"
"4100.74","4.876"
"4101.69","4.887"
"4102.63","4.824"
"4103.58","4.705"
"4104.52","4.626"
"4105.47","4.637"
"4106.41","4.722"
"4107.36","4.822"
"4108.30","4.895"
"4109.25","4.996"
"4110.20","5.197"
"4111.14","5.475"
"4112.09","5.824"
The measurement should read 1.26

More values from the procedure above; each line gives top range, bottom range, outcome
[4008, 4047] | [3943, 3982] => 1.40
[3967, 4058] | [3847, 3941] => 1.21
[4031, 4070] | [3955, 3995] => 1.27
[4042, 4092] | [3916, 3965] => 1.34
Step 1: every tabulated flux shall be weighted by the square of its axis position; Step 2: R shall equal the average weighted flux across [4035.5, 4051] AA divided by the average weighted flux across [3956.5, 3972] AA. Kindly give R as 1.52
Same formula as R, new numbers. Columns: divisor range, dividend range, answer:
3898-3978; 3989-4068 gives 1.38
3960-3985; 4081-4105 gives 1.26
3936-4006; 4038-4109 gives 1.14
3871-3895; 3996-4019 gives 1.43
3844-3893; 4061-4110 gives 1.11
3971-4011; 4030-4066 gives 1.09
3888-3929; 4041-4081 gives 1.29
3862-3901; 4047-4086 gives 1.26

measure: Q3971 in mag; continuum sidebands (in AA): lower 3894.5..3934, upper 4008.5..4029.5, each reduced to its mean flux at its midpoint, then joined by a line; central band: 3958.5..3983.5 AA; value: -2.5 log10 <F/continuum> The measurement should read 0.32 mag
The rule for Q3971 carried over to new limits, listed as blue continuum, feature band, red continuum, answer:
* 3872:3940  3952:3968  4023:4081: 0.129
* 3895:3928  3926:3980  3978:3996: 0.268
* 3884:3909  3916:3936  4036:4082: 0.212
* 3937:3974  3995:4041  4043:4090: -0.166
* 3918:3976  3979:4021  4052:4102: -0.245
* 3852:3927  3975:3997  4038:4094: -0.032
